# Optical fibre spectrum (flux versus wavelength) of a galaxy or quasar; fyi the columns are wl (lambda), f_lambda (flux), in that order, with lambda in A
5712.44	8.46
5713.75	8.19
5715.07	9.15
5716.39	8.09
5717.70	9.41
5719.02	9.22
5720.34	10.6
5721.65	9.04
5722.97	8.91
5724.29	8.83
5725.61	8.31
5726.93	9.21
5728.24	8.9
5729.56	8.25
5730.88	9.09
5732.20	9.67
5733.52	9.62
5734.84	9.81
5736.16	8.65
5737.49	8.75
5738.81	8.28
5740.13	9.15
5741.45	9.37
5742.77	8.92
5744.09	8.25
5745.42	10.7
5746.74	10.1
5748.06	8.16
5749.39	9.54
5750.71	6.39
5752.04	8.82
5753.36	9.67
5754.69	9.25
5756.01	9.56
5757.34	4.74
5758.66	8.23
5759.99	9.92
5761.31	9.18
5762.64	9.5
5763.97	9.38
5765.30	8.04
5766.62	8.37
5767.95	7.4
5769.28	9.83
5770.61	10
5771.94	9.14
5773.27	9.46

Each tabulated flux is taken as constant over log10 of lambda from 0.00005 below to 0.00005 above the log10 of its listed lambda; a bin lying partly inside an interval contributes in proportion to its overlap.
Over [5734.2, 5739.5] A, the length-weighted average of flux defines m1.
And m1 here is 8.86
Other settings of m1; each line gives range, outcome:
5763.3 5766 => 8.71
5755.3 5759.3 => 7.54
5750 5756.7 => 8.73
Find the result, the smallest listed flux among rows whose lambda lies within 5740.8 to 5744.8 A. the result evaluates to 8.25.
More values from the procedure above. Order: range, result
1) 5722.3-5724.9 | 8.83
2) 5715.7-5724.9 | 8.09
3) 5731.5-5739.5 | 8.28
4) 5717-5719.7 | 9.22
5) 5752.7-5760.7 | 4.74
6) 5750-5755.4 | 6.39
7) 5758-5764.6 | 8.23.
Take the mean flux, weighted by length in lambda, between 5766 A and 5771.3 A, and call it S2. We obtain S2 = 8.9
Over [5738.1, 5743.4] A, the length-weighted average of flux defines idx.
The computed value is 8.94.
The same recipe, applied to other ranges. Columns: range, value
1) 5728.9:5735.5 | 9.29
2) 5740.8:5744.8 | 8.86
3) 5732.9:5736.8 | 9.36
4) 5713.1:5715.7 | 8.65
